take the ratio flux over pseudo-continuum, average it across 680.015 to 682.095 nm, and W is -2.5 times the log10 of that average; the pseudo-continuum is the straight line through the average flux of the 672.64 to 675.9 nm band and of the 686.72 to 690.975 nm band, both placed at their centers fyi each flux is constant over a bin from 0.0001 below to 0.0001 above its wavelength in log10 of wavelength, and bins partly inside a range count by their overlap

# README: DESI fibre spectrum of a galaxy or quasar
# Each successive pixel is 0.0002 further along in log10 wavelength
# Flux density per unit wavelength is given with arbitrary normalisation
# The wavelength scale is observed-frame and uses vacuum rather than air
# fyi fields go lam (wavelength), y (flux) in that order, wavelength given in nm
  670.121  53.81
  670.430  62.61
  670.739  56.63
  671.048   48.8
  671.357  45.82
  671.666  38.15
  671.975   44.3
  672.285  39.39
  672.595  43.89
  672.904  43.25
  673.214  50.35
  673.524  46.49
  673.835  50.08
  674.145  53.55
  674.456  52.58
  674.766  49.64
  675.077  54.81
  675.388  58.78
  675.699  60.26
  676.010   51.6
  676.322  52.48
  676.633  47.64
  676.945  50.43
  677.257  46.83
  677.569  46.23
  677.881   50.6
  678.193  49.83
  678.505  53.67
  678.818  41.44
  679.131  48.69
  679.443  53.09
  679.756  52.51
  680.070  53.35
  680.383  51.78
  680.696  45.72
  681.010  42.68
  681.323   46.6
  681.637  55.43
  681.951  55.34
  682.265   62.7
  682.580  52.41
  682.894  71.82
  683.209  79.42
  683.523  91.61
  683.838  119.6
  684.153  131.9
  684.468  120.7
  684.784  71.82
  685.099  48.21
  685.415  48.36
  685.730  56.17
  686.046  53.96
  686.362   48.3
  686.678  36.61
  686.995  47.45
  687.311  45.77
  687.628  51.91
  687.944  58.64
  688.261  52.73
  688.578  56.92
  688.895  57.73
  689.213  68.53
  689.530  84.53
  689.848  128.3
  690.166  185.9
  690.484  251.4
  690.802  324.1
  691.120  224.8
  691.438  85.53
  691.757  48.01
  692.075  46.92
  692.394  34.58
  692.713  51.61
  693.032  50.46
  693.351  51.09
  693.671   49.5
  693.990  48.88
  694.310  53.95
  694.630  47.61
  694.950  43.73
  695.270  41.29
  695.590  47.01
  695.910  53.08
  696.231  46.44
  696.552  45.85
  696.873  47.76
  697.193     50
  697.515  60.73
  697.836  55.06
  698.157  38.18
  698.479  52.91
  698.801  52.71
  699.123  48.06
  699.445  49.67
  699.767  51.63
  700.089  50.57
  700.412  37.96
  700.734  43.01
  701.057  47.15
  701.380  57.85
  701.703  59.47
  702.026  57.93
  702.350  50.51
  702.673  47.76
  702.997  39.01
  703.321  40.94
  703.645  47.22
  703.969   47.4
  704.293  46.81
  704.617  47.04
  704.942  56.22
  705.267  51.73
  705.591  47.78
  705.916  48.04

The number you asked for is 0.48 mag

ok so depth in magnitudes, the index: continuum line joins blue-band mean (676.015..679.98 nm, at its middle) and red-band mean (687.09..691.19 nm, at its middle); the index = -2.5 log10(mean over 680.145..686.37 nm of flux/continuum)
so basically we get 0.21 mag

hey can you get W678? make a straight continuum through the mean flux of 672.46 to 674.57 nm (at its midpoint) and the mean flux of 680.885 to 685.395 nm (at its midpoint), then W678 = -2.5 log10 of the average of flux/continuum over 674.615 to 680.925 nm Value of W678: 0.17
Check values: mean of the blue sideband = 48.6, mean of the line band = 50.9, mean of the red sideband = 74.5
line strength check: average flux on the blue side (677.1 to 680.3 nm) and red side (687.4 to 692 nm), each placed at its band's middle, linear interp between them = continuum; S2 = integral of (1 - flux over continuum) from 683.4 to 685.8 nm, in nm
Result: -0.066 nm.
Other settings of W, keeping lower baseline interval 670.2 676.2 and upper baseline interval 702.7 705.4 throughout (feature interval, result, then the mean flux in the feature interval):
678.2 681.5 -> 0.009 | 49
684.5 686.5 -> -0.198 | 58.7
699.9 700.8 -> 0.076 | 44.2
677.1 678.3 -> 0.030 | 48.3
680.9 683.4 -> -0.198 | 59.1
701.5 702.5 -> -0.187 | 56.1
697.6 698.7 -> -0.048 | 49.8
